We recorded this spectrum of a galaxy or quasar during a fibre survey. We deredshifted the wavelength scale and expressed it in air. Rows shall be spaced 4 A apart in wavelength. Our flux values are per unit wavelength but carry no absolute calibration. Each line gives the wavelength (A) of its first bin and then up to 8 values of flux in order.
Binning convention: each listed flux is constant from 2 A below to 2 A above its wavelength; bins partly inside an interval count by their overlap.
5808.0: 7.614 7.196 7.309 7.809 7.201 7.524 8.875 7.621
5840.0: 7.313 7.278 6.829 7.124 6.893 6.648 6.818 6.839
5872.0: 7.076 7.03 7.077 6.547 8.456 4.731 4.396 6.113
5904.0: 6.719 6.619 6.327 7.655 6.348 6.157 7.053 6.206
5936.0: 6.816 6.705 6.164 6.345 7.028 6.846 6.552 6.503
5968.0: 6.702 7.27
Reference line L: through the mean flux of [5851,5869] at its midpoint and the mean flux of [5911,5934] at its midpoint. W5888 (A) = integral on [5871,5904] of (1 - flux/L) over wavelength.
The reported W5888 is 1.6 A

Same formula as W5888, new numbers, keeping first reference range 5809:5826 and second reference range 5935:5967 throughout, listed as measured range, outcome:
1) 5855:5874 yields 0.7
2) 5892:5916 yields 2.9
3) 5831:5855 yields -0.6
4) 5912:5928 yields 0.2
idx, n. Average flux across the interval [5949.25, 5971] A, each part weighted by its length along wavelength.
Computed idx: 6.74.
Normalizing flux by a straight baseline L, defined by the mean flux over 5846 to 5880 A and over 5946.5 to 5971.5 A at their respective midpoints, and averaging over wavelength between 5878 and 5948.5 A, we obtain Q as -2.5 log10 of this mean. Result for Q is 0.05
